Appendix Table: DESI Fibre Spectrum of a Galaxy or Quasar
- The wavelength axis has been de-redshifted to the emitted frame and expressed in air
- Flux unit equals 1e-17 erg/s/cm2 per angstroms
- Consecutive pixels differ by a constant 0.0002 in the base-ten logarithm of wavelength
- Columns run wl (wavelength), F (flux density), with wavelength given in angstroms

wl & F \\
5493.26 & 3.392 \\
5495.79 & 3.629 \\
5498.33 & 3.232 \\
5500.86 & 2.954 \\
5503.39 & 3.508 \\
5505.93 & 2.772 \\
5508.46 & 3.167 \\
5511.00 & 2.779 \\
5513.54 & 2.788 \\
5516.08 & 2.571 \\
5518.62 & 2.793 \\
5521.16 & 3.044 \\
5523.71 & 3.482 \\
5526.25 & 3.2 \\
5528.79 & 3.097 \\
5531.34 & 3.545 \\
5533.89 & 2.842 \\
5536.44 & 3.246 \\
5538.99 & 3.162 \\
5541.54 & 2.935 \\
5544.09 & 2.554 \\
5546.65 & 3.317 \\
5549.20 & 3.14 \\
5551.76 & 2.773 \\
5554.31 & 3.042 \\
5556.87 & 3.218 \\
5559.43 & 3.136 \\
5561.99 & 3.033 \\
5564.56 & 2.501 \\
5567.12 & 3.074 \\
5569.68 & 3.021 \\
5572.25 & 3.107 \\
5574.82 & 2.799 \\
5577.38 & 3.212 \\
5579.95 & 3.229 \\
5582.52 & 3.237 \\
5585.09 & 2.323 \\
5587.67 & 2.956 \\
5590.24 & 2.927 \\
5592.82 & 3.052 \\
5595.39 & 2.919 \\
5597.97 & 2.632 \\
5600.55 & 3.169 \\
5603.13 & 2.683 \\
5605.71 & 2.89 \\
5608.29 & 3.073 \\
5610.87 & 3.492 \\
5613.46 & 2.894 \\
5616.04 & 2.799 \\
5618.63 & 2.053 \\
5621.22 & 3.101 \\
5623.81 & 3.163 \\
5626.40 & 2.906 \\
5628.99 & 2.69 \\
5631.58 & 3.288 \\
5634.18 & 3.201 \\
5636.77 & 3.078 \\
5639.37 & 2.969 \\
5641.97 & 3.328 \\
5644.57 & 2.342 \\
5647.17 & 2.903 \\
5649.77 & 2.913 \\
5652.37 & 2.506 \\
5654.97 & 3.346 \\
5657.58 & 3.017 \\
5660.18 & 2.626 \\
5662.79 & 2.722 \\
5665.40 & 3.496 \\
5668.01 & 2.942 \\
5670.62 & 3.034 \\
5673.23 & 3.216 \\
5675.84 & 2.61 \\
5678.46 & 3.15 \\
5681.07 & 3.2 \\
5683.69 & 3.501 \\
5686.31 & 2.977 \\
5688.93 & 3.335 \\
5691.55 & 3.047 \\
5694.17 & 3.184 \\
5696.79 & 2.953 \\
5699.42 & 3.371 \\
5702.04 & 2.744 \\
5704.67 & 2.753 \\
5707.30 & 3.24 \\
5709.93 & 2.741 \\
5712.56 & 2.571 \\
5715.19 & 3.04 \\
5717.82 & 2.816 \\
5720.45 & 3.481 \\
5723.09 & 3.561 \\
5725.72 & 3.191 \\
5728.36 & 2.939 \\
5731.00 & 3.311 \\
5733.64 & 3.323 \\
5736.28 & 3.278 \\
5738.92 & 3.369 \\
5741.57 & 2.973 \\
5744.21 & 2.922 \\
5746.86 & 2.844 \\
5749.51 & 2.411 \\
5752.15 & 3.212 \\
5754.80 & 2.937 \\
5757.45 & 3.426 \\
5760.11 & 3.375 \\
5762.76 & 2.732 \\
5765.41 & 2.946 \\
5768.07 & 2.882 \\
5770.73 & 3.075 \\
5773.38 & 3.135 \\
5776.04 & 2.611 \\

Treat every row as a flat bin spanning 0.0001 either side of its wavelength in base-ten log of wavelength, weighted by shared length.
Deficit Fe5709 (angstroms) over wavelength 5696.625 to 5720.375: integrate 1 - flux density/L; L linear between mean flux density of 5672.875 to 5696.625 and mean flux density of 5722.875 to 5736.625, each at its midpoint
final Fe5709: 1.82 angstroms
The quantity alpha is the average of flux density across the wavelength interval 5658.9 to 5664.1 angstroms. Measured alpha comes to 2.67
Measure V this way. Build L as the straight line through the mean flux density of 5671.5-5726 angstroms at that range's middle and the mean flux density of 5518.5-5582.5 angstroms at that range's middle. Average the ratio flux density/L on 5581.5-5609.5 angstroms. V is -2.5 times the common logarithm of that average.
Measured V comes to 0.065 mag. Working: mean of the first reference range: 3.07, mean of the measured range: 2.89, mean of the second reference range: 3.08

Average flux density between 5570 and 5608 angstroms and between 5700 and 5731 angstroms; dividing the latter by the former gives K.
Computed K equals 1.03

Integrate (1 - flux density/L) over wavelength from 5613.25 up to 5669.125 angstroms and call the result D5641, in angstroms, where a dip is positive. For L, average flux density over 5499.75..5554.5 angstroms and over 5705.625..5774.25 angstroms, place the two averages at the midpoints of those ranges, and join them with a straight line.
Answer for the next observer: 2.3 angstroms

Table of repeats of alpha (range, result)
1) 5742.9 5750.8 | 2.72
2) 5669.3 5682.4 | 3.04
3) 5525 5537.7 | 3.19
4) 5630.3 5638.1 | 3.19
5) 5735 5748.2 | 3.07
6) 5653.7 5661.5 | 2.99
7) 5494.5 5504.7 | 3.33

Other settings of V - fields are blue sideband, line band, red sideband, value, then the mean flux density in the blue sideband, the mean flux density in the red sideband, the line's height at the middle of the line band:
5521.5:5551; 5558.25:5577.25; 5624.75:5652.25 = 0.04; 3.13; 2.94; 3.07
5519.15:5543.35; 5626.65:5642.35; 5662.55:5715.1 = 0.01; 3.15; 3.05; 3.08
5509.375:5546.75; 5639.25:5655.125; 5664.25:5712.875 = 0.07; 3.02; 3.06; 3.05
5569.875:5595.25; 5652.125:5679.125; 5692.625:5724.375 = 0.01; 2.98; 3.04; 3.02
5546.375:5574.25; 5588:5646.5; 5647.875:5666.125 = 0.01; 3.02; 2.93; 2.96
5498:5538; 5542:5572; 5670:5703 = 0.03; 3.06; 3.11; 3.07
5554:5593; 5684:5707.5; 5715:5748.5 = 0.01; 2.99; 3.15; 3.12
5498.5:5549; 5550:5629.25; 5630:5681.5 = 0.03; 3.05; 2.99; 3.02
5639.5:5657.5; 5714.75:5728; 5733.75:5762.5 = -0.06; 2.9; 3.07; 3.03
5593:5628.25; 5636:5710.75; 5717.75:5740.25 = 0.03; 2.91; 3.28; 3.1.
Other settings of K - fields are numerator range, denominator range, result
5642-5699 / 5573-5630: 1.03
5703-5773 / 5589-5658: 1.04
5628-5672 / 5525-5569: 0.97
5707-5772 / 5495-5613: 1.01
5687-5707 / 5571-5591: 1.03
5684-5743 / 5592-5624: 1.07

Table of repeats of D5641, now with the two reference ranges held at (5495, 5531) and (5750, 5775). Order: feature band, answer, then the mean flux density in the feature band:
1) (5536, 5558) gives 0.3 angstroms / 3.03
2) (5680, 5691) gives -0.6 angstroms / 3.24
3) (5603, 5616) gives 0.2 angstroms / 3.02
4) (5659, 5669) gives 0.4 angstroms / 2.95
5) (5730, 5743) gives -0.8 angstroms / 3.25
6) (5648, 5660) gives 0.6 angstroms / 2.92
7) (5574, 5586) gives 0.3 angstroms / 2.99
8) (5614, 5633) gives 1.3 angstroms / 2.86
